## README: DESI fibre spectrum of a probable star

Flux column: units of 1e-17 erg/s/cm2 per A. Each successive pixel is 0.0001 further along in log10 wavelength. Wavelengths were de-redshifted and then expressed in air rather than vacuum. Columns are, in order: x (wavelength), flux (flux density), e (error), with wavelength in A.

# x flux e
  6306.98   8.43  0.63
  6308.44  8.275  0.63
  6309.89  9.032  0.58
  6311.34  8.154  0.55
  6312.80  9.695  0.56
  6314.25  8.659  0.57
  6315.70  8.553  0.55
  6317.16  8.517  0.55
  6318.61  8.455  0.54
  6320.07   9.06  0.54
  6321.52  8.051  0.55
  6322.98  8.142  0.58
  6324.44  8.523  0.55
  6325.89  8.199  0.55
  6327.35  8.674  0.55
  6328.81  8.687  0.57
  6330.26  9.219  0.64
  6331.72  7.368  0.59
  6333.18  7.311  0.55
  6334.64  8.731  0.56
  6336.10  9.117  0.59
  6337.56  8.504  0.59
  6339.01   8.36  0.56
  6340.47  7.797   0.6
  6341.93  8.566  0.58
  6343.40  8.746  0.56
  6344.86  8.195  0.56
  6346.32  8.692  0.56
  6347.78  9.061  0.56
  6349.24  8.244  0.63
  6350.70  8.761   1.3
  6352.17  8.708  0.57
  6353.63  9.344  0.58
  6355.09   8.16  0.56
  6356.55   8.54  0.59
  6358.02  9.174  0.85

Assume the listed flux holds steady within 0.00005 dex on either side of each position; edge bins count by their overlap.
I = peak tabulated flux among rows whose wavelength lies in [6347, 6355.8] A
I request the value 9.344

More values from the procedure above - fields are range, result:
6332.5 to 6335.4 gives 8.731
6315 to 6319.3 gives 8.553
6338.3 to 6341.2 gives 8.36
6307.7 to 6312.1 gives 9.032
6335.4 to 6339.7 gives 9.117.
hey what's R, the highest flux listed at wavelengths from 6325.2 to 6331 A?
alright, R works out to 9.219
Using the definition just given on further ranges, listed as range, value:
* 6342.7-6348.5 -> 9.061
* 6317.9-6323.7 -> 9.06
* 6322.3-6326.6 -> 8.523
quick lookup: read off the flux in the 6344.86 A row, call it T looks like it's 8.195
